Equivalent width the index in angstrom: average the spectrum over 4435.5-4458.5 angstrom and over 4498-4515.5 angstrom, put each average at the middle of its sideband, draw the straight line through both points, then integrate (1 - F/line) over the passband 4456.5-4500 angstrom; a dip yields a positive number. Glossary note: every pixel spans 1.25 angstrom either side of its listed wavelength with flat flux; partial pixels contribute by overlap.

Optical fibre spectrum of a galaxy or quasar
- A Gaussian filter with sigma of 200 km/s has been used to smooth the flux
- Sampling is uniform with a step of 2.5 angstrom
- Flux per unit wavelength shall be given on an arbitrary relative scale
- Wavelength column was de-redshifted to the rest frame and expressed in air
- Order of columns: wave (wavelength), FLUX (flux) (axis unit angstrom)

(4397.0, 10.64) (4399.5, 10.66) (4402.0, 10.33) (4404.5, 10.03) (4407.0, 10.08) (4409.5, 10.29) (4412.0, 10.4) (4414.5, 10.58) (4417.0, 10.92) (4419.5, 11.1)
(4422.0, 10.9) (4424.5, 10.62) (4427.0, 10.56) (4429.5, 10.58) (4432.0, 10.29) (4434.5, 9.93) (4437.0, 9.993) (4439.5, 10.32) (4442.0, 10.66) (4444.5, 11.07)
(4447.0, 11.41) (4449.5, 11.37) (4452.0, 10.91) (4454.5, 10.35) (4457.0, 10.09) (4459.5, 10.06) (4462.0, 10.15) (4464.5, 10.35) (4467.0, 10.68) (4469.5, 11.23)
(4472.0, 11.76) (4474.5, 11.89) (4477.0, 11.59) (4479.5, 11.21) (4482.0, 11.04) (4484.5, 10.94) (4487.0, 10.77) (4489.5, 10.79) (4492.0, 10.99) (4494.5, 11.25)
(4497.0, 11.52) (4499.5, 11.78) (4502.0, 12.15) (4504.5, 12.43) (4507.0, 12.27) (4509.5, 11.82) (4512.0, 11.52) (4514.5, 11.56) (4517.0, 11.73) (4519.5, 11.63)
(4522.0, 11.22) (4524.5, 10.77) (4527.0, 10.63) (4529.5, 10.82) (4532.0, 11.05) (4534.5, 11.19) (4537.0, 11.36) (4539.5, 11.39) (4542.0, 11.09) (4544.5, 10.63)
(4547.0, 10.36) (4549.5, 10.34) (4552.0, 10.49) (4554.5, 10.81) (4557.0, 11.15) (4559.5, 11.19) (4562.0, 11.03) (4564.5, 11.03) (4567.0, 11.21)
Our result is 1.2 angstrom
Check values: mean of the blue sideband 10.7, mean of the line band 11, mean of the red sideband 11.9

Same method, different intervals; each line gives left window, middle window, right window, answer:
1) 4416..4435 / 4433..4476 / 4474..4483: 1.3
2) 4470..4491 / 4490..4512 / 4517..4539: -1.0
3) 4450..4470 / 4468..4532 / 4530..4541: -3.2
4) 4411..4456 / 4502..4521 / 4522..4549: -1.7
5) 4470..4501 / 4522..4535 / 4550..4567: 0.2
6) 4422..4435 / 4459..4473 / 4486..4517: 0.4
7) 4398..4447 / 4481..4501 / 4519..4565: -0.7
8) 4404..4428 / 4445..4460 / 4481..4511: 0.3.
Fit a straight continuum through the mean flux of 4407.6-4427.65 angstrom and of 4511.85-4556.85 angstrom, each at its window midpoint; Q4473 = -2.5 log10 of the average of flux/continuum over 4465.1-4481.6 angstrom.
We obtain -0.05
